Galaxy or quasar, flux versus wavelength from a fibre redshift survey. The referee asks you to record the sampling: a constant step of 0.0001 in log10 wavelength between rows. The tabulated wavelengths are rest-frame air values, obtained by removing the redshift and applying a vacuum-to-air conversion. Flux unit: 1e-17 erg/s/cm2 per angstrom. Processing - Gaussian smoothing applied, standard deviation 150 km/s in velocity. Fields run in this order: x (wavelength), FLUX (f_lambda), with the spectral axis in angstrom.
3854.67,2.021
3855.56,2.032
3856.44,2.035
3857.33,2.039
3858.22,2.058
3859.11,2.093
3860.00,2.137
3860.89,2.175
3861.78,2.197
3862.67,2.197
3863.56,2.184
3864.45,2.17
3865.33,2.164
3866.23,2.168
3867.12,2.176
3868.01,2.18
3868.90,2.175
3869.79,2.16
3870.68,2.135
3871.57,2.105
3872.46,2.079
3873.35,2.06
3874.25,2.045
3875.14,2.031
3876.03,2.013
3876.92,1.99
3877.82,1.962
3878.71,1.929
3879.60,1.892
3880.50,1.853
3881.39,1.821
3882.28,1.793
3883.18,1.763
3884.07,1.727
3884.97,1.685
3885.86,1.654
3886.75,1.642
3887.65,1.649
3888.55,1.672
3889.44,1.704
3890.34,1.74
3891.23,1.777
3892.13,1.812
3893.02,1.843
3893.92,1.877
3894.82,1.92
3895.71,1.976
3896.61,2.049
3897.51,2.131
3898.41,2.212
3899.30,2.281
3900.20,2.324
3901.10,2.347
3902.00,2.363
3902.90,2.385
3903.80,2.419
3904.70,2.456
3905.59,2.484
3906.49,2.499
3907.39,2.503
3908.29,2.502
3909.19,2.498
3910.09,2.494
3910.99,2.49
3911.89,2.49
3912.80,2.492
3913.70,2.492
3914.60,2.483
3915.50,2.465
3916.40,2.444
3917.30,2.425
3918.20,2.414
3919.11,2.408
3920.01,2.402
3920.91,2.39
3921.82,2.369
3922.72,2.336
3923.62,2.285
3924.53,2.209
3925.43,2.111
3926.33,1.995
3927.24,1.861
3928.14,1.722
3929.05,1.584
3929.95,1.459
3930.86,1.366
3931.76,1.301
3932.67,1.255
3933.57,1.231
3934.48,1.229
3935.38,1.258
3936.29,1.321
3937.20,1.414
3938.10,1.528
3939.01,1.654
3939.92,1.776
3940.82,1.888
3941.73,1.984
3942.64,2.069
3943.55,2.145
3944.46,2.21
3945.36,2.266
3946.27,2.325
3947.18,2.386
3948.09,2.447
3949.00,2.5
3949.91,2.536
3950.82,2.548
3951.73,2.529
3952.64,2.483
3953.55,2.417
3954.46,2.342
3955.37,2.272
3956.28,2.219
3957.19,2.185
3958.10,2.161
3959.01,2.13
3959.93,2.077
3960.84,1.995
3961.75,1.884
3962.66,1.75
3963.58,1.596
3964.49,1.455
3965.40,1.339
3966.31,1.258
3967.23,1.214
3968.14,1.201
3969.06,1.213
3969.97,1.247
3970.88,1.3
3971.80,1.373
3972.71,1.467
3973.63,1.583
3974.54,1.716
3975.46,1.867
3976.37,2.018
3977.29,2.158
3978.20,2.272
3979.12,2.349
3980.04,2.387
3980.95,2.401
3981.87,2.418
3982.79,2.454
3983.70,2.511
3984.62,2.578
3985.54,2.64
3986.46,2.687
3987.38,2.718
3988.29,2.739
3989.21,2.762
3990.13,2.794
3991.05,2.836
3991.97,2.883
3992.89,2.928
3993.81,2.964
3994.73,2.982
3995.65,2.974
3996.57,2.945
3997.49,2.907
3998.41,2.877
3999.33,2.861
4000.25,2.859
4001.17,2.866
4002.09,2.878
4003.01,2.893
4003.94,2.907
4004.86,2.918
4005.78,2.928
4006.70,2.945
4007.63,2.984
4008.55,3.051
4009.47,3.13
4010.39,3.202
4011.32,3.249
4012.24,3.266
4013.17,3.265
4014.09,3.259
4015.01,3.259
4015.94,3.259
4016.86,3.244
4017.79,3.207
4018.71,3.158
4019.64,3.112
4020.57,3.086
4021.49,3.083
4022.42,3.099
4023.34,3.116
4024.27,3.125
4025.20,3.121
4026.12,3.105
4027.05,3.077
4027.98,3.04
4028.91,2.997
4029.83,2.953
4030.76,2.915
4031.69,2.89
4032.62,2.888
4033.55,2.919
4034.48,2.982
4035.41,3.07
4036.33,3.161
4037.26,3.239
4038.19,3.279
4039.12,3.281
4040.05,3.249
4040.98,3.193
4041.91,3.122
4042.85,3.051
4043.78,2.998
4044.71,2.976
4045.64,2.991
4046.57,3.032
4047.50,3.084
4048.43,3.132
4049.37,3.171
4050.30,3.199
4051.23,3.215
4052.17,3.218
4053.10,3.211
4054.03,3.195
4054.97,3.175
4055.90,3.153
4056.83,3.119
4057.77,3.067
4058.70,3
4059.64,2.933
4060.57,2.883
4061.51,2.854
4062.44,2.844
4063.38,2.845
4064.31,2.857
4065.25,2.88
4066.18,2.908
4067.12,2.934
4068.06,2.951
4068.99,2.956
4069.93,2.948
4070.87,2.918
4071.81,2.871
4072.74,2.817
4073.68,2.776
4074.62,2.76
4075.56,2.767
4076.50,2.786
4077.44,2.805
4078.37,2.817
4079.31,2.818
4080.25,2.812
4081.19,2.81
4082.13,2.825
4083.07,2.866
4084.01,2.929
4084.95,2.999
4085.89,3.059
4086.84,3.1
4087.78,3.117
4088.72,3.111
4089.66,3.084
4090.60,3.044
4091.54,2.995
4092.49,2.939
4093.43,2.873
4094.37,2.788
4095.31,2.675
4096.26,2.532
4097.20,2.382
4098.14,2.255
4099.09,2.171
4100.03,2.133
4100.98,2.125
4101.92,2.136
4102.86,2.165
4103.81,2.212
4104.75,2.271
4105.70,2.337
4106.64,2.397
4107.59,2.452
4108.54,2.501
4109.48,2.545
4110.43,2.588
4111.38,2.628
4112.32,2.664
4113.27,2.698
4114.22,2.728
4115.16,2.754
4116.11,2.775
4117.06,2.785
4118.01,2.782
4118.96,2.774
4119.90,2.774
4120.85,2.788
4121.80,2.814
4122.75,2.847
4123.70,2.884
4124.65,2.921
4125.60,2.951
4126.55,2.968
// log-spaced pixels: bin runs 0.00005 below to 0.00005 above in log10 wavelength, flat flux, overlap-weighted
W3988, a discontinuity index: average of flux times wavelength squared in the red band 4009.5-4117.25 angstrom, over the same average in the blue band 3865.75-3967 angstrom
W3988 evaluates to 1.5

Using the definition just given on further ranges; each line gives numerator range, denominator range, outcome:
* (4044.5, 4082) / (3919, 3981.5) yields 1.64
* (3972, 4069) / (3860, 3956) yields 1.48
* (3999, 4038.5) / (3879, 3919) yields 1.52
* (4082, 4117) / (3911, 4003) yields 1.31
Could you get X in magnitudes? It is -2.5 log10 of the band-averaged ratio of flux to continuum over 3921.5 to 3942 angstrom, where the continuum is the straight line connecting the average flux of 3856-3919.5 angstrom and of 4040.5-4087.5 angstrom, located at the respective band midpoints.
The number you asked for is 0.35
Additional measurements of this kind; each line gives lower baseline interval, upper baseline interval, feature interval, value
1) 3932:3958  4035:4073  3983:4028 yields -0.15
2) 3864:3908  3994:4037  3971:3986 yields 0.29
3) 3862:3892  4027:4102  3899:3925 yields -0.14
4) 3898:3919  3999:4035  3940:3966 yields 0.25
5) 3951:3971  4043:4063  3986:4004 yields -0.24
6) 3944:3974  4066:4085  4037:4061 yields -0.18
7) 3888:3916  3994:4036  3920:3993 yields 0.28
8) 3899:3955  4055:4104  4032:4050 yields -0.17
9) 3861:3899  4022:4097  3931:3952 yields 0.22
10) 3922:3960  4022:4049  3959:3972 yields 0.43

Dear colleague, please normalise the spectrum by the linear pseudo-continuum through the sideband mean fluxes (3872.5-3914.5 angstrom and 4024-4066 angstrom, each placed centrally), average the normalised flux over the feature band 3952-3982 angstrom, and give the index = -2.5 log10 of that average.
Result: 0.34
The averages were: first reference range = 2.09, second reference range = 3.06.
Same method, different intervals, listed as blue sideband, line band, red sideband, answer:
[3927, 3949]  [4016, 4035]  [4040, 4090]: -0.18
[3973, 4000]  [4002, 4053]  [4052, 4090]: -0.13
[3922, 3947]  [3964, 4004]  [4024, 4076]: 0.02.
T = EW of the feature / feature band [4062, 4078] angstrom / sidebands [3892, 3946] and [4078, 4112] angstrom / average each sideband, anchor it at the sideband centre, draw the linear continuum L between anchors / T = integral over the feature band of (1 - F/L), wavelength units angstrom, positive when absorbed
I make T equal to -1.8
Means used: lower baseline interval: 2.08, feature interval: 2.86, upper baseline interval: 2.65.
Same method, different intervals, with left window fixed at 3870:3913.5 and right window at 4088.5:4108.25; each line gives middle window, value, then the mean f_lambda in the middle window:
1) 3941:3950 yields -0.29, 2.26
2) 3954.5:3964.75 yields 1.03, 2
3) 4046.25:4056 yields -3.01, 3.16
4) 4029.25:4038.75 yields -2.59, 3.03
